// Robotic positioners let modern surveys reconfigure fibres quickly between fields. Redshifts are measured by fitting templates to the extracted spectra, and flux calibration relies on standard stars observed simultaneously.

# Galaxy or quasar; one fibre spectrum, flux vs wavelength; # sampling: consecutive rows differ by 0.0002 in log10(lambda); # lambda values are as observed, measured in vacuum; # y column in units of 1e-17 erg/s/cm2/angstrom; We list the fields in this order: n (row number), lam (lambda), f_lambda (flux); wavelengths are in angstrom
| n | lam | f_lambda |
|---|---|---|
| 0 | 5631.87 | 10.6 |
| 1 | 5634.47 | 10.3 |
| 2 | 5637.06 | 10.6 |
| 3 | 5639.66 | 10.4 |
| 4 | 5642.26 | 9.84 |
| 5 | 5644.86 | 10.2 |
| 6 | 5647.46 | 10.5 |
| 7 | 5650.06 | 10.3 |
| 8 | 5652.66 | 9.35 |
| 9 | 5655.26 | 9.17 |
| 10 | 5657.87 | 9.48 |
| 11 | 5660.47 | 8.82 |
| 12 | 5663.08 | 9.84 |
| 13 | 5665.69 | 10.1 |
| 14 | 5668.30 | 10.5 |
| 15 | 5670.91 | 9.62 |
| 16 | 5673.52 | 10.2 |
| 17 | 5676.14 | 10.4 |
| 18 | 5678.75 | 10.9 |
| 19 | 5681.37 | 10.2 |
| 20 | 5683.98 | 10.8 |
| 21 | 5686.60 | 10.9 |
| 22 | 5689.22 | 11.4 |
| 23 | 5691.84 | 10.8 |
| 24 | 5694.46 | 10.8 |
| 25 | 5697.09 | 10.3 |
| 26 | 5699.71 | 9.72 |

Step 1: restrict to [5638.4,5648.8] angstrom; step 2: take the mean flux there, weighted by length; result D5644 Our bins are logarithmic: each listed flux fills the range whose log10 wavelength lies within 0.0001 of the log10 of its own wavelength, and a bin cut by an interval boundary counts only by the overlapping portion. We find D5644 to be 10.2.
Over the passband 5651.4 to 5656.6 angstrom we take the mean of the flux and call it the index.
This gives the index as 9.26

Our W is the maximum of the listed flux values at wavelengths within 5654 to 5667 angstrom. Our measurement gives 10.1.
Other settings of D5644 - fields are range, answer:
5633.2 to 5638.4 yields 10.5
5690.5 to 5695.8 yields 10.8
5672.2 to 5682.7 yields 10.4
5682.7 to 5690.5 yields 11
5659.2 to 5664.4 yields 9.33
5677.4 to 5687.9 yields 10.7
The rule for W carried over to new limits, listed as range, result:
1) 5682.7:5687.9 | 10.9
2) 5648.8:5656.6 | 10.3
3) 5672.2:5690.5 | 11.4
